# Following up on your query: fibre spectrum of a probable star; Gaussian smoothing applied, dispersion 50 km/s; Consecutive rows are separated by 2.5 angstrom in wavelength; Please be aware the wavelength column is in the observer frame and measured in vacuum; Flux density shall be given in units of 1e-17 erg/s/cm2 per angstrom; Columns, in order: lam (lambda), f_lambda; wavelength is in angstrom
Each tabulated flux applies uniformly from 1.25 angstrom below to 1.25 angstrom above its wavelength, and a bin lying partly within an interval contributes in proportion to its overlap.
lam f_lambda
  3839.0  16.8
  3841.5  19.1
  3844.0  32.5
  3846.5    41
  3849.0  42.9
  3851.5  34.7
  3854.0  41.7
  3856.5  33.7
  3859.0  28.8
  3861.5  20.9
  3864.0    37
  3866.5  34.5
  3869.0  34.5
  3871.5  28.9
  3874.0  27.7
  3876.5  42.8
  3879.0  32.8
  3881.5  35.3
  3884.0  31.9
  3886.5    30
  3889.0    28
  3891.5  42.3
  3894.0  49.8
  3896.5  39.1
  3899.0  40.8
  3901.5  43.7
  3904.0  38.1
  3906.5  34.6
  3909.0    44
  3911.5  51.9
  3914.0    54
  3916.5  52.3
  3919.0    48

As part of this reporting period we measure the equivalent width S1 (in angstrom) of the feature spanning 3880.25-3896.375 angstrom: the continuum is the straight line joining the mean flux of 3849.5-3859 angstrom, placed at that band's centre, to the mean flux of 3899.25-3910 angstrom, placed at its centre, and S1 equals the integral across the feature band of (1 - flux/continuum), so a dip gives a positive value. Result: 1.0 angstrom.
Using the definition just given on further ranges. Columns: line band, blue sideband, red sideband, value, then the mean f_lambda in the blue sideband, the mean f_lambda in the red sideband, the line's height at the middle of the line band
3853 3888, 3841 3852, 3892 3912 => 4.9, 35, 42.4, 38.2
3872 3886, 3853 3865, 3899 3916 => 1.4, 32.1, 44.5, 37.2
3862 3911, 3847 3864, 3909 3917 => 7.8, 34.3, 51.4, 43.5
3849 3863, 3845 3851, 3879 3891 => 2.1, 40.6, 32.1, 38.8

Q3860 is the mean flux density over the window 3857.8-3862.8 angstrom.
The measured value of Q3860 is 24.9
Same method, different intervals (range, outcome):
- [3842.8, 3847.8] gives 36.9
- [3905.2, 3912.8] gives 43.5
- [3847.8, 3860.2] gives 36.4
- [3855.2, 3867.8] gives 31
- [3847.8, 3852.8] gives 38.8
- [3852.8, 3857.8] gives 37.6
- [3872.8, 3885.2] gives 34.1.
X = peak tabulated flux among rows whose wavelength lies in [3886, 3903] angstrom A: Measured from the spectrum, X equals 49.8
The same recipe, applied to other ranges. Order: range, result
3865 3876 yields 34.5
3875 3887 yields 42.8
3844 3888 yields 42.9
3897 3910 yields 44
